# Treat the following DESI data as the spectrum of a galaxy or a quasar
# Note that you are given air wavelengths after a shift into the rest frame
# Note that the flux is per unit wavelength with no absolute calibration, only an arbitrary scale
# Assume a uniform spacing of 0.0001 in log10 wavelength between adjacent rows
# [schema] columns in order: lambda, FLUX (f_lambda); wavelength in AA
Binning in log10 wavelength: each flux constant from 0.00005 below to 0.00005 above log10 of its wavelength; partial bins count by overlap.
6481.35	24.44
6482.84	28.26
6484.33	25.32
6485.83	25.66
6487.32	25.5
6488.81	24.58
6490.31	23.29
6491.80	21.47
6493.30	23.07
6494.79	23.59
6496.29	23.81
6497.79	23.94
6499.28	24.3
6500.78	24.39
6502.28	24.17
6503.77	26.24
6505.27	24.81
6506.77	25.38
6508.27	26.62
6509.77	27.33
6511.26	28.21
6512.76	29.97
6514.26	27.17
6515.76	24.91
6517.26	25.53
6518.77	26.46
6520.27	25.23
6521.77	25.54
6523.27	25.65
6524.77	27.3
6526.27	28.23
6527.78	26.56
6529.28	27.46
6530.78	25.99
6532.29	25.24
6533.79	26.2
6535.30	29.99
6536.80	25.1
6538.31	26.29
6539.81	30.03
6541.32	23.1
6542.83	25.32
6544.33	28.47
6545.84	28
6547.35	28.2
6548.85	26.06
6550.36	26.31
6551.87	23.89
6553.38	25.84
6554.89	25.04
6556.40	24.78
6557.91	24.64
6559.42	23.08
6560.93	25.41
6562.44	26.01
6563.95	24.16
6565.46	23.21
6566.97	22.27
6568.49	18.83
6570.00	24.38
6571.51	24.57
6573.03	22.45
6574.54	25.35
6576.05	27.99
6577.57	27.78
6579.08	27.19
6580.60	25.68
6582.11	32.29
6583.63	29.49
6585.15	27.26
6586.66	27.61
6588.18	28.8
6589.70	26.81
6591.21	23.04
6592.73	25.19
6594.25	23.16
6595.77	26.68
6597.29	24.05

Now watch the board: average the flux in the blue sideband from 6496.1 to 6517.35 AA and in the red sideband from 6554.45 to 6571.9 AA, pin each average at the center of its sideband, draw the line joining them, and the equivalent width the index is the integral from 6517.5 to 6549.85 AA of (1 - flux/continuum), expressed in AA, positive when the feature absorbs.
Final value -2.3 AA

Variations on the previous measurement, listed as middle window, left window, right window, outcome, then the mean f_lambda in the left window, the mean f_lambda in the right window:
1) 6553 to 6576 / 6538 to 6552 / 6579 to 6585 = 3.0 AA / 26.7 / 28.7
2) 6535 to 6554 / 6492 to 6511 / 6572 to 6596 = -0.6 AA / 24.8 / 26.6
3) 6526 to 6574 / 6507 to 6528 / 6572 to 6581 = 1.7 AA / 26.7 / 26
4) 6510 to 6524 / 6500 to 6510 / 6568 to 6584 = -0.5 AA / 25.5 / 26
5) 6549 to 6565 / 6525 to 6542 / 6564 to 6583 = 0.6 AA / 26.8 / 25.2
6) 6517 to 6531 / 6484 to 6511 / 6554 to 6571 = -1.2 AA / 24.7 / 23.8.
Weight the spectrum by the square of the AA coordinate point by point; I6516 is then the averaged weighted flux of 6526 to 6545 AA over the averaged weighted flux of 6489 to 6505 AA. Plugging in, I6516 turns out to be 1.13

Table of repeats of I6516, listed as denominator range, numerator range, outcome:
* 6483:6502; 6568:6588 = 1.12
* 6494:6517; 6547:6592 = 1.02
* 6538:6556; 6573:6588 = 1.06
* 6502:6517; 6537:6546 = 1.02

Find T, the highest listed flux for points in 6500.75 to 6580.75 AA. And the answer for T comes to 30.03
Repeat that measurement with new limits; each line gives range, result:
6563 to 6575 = 25.35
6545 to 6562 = 28.2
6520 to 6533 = 28.23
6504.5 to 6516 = 29.97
